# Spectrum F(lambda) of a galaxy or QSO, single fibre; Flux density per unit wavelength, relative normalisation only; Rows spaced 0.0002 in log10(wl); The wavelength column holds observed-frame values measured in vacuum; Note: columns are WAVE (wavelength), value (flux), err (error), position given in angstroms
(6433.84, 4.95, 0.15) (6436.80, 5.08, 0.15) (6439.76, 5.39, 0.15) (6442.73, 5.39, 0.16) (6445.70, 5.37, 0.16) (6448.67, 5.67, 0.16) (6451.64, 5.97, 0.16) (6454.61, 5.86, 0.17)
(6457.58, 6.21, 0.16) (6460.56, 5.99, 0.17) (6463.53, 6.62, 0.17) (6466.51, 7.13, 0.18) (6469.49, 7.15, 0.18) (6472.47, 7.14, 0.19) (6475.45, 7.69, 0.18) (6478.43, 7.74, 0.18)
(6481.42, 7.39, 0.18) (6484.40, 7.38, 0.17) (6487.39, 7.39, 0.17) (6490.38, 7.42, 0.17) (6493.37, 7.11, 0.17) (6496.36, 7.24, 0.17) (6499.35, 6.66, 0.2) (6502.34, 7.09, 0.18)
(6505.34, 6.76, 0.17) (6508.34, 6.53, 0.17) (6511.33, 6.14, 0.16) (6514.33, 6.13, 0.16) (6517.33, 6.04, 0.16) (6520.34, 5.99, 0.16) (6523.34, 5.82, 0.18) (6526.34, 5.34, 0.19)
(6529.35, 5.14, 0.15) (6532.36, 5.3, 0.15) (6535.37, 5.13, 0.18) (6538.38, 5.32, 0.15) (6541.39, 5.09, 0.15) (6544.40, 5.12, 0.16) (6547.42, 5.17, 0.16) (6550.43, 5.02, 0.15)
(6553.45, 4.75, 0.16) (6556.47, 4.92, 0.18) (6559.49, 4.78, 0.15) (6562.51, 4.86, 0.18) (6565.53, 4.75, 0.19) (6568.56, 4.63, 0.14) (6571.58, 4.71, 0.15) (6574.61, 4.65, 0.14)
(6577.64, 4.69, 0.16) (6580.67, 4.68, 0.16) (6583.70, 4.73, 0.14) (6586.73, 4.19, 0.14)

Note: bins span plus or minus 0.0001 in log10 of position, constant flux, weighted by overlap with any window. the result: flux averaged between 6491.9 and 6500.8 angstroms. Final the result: 7.01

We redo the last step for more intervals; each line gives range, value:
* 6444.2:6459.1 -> 5.81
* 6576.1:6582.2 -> 4.68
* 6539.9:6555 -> 5.03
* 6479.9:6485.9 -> 7.38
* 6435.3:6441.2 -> 5.24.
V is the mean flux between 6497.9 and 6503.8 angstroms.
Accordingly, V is 6.88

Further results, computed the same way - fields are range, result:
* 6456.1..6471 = 6.62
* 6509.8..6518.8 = 6.11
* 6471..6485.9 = 7.47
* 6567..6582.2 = 4.67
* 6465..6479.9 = 7.37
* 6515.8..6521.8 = 6.01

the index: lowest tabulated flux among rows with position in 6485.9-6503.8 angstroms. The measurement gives 6.66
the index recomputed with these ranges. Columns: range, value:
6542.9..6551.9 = 5.02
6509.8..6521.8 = 5.99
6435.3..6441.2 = 5.08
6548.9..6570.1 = 4.63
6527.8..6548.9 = 5.09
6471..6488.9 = 7.14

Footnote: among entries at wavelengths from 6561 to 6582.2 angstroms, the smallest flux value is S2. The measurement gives 4.63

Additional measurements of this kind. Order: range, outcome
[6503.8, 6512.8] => 6.14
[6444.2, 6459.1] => 5.37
